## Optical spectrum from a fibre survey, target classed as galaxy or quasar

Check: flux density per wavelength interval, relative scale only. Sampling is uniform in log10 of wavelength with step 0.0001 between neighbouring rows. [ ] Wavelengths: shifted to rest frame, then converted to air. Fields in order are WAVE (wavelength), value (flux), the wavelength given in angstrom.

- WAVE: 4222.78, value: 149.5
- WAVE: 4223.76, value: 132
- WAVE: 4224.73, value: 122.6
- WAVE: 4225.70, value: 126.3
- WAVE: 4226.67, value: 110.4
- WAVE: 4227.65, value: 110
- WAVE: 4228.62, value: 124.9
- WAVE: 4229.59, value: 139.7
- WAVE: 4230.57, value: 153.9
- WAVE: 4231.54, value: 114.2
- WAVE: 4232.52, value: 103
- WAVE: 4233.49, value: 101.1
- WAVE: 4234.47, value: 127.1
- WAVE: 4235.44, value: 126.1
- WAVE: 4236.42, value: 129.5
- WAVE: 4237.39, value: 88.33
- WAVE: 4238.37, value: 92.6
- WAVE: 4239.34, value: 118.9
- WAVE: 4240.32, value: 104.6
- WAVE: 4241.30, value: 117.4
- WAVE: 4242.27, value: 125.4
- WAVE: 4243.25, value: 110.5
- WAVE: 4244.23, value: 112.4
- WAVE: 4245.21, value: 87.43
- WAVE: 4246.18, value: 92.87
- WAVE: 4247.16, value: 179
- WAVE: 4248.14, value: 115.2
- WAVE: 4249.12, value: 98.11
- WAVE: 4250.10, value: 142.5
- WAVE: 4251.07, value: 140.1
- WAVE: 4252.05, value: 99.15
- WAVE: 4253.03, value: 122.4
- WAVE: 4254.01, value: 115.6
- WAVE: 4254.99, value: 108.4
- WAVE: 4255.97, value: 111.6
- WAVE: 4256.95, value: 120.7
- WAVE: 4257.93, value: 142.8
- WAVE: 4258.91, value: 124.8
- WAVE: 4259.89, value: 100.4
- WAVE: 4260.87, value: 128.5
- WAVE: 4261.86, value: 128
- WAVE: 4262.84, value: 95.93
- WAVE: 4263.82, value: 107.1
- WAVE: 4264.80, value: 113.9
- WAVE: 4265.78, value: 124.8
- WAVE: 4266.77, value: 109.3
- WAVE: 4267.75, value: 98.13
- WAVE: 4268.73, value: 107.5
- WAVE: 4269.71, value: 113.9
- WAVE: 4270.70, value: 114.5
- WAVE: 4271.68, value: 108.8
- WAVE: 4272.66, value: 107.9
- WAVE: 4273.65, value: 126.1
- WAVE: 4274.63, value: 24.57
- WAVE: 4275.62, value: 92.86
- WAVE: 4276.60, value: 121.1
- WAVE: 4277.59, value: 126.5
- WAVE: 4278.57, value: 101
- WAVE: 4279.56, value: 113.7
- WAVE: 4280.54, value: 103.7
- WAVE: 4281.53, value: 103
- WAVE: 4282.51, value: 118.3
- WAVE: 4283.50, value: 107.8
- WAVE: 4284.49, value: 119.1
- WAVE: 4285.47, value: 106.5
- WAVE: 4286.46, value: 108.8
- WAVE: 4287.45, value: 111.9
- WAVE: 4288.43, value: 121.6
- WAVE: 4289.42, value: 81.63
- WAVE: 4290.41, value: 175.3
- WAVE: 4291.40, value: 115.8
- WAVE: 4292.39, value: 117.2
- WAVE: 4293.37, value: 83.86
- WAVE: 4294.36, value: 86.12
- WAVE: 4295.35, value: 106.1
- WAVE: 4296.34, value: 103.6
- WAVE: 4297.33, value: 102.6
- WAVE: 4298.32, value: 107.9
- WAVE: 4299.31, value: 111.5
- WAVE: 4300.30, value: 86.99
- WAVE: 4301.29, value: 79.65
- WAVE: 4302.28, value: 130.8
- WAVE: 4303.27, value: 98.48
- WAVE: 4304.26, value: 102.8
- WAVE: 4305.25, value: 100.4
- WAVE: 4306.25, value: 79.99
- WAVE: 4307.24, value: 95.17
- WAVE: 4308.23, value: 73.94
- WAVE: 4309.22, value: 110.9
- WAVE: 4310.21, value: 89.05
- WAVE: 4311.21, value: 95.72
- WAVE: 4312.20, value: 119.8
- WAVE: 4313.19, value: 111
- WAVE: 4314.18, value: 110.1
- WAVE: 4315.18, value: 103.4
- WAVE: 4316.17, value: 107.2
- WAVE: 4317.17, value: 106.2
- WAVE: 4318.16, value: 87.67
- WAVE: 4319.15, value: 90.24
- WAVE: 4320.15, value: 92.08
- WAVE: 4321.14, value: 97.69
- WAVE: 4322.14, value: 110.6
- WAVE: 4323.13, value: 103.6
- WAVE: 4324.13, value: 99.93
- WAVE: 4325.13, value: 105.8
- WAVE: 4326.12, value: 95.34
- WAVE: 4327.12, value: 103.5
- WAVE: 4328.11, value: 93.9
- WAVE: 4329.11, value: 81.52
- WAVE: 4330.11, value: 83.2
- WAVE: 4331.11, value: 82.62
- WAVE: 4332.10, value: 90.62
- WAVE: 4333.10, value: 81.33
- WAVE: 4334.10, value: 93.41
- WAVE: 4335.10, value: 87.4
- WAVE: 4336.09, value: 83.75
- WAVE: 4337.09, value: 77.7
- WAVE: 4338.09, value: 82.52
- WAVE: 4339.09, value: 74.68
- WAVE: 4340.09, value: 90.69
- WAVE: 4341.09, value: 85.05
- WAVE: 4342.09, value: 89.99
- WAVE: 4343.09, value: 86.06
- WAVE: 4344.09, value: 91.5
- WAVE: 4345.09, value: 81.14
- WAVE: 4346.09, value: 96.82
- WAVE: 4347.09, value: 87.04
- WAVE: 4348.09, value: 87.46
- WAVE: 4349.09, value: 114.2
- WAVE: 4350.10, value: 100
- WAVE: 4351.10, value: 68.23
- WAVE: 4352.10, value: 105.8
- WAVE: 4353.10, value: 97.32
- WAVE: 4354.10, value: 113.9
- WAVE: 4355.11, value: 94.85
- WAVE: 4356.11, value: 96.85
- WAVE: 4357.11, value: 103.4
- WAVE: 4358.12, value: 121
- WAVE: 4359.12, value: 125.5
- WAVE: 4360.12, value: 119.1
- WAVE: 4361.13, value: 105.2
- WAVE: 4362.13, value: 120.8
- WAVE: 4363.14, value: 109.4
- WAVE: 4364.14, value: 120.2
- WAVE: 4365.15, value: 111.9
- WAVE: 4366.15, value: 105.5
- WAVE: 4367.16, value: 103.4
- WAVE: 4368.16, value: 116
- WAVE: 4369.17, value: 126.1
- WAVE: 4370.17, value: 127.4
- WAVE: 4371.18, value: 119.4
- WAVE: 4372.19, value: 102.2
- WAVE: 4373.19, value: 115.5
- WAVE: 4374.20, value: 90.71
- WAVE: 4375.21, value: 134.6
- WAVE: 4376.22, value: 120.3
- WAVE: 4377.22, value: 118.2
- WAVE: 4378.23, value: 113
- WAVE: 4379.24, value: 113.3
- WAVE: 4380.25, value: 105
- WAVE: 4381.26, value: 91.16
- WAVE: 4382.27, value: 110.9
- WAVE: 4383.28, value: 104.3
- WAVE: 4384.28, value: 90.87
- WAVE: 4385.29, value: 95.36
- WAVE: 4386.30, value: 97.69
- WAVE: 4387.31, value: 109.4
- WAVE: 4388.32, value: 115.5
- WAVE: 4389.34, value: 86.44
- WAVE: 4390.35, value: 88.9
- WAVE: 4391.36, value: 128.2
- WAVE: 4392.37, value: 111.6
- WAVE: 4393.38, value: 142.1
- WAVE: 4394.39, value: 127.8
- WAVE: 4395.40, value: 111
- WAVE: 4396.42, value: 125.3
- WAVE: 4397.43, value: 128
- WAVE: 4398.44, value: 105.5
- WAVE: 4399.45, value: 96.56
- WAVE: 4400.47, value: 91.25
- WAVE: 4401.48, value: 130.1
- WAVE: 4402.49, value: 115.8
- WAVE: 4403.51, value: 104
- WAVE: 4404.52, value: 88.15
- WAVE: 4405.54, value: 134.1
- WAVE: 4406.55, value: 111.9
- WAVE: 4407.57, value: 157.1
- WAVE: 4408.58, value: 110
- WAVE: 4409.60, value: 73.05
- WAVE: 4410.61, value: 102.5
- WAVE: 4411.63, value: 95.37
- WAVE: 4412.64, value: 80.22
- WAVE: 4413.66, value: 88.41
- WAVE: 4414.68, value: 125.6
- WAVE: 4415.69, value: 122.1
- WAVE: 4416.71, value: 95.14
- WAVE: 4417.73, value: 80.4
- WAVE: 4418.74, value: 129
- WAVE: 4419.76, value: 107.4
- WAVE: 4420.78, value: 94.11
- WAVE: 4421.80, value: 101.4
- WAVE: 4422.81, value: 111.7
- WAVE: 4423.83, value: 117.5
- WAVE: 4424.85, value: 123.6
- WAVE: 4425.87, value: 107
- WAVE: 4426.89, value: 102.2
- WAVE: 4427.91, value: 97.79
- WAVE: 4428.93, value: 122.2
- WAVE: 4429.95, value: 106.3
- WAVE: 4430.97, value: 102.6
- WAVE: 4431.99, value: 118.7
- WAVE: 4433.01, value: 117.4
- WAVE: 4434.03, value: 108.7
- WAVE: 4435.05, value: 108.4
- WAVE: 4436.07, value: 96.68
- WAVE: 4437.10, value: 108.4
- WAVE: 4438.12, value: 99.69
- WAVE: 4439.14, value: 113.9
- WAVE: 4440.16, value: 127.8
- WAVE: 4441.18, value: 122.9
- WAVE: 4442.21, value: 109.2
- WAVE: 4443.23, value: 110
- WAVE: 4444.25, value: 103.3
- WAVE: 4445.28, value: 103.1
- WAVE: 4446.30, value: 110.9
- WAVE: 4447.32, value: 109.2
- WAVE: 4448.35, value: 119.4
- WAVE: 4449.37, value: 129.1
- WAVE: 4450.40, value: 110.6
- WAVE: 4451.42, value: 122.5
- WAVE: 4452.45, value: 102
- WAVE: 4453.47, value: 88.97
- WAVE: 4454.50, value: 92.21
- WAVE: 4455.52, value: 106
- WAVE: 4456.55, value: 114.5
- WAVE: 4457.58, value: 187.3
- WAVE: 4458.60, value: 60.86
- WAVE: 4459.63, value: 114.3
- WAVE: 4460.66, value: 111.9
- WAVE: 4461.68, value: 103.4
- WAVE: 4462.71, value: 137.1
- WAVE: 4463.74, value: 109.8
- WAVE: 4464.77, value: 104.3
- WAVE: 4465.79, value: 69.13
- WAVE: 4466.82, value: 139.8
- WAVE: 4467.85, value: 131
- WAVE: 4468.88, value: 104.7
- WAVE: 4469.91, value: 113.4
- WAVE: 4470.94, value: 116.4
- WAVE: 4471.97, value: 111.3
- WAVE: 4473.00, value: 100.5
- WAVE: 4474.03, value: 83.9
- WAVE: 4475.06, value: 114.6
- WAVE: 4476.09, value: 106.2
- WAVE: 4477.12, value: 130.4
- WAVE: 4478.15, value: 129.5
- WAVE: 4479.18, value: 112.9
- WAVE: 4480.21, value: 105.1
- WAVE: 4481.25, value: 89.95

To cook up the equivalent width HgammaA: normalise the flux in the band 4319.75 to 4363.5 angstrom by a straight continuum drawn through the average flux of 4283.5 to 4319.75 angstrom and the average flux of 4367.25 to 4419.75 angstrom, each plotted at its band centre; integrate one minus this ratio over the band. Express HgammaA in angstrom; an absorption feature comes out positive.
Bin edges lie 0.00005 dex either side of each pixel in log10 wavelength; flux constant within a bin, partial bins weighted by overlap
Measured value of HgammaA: 4.4 angstrom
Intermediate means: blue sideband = 104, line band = 95.7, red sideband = 110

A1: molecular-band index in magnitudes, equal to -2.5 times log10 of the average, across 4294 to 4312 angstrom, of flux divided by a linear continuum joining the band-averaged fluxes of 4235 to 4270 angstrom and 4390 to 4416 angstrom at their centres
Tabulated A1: 0.16 mag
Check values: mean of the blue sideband 115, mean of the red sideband 111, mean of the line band 98.3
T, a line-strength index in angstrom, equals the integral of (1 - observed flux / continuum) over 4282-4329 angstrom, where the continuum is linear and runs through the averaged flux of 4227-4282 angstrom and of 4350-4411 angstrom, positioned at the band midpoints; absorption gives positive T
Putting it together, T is 3.7 angstrom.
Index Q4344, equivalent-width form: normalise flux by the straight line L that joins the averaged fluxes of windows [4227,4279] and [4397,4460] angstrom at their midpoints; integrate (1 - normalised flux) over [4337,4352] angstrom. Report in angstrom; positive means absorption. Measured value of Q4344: 3.1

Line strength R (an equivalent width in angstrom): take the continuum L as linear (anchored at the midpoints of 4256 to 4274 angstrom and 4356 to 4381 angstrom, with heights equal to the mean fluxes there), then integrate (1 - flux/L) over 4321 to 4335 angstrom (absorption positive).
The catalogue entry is 2.5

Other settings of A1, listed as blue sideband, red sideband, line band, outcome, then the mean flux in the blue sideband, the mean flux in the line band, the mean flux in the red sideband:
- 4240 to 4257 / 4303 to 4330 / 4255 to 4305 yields -0.01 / 117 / 109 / 98.5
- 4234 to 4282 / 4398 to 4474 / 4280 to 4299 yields 0.03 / 113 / 110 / 109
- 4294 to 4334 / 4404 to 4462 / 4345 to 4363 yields -0.01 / 98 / 103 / 109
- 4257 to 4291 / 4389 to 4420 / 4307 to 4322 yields 0.12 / 112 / 99.7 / 110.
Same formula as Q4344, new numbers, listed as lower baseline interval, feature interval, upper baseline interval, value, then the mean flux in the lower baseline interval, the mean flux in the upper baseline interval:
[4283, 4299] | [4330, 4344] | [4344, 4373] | 2.9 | 110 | 106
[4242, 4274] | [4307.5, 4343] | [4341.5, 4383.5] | 5.1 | 116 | 106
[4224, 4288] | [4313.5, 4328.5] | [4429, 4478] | 1.6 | 114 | 111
